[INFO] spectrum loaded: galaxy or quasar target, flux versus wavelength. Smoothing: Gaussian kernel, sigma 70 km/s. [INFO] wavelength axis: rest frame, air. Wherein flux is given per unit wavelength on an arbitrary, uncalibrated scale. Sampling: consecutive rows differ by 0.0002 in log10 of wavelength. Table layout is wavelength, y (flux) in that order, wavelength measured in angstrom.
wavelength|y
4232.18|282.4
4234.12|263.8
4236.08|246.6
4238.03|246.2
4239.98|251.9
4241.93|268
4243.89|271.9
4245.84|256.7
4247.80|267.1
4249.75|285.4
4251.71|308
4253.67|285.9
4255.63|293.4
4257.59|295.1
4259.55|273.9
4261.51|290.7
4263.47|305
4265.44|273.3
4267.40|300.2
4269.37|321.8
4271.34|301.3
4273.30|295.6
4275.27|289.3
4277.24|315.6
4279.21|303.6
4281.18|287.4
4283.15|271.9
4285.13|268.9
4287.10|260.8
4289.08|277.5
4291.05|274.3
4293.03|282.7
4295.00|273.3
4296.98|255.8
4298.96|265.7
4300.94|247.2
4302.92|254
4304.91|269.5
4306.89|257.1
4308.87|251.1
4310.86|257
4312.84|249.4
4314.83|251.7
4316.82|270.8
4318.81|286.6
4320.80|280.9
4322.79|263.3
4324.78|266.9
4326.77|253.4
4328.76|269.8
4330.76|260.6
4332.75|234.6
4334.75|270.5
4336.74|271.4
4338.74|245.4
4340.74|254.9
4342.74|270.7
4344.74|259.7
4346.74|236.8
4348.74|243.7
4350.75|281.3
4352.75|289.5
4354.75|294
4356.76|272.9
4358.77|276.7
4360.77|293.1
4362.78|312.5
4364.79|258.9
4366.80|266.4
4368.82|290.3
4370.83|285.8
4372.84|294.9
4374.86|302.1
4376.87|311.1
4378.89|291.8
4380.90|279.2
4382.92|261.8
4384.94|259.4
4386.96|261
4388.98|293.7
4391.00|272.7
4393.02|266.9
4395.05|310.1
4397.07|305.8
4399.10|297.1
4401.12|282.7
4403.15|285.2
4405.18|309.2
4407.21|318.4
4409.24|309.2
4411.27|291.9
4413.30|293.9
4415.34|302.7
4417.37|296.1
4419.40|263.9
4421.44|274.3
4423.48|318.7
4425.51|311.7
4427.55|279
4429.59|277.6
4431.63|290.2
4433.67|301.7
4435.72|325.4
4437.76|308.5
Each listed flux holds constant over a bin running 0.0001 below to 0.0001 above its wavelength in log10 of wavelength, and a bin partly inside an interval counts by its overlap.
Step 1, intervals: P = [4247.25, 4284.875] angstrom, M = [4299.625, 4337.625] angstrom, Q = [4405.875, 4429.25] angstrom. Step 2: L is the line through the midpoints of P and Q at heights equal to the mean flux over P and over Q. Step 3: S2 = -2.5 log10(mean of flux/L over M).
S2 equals 0.13 mag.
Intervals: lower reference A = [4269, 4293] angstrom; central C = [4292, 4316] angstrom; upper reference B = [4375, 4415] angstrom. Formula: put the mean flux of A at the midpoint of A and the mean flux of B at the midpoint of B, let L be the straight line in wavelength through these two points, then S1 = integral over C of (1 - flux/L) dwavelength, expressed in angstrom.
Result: 2.4 angstrom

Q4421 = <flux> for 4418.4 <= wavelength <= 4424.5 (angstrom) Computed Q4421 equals 286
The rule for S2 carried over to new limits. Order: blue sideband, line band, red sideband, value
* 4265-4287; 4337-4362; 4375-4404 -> 0.073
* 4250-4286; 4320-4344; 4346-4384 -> 0.094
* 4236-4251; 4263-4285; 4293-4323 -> -0.125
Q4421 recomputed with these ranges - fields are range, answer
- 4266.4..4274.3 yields 305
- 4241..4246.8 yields 265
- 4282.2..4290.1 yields 270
